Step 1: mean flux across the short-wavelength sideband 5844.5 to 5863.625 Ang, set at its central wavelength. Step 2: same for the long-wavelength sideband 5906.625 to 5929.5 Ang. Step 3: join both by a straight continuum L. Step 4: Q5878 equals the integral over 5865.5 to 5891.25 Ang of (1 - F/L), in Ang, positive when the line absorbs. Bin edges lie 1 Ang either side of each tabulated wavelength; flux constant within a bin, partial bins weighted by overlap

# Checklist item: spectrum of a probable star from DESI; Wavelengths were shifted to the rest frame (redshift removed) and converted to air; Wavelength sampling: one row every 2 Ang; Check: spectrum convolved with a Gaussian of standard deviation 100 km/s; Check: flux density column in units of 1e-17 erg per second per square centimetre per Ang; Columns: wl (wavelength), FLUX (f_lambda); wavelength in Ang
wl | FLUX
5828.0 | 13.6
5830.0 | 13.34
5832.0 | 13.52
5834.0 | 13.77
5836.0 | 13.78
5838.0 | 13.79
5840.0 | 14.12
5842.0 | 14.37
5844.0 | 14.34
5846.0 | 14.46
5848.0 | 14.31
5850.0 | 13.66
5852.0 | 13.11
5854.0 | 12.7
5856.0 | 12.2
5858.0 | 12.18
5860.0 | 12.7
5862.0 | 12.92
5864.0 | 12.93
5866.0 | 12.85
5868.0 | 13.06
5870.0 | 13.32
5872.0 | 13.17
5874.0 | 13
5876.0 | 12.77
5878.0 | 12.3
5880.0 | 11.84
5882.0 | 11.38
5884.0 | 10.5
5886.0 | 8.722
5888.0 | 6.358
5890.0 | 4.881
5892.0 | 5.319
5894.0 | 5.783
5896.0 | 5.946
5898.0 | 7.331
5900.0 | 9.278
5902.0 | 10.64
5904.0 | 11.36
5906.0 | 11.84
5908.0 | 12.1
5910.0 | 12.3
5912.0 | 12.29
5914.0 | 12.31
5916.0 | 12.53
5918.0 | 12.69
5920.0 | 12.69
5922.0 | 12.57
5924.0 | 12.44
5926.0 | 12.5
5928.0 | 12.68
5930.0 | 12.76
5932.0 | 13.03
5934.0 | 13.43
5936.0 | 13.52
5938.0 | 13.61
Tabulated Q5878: 3.82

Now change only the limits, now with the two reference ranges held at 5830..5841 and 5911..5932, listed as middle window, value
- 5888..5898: 5.56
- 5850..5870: 0.90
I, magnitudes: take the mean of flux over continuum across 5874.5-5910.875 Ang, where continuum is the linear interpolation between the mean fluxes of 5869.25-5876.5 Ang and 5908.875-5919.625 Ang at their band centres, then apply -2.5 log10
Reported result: 0.32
